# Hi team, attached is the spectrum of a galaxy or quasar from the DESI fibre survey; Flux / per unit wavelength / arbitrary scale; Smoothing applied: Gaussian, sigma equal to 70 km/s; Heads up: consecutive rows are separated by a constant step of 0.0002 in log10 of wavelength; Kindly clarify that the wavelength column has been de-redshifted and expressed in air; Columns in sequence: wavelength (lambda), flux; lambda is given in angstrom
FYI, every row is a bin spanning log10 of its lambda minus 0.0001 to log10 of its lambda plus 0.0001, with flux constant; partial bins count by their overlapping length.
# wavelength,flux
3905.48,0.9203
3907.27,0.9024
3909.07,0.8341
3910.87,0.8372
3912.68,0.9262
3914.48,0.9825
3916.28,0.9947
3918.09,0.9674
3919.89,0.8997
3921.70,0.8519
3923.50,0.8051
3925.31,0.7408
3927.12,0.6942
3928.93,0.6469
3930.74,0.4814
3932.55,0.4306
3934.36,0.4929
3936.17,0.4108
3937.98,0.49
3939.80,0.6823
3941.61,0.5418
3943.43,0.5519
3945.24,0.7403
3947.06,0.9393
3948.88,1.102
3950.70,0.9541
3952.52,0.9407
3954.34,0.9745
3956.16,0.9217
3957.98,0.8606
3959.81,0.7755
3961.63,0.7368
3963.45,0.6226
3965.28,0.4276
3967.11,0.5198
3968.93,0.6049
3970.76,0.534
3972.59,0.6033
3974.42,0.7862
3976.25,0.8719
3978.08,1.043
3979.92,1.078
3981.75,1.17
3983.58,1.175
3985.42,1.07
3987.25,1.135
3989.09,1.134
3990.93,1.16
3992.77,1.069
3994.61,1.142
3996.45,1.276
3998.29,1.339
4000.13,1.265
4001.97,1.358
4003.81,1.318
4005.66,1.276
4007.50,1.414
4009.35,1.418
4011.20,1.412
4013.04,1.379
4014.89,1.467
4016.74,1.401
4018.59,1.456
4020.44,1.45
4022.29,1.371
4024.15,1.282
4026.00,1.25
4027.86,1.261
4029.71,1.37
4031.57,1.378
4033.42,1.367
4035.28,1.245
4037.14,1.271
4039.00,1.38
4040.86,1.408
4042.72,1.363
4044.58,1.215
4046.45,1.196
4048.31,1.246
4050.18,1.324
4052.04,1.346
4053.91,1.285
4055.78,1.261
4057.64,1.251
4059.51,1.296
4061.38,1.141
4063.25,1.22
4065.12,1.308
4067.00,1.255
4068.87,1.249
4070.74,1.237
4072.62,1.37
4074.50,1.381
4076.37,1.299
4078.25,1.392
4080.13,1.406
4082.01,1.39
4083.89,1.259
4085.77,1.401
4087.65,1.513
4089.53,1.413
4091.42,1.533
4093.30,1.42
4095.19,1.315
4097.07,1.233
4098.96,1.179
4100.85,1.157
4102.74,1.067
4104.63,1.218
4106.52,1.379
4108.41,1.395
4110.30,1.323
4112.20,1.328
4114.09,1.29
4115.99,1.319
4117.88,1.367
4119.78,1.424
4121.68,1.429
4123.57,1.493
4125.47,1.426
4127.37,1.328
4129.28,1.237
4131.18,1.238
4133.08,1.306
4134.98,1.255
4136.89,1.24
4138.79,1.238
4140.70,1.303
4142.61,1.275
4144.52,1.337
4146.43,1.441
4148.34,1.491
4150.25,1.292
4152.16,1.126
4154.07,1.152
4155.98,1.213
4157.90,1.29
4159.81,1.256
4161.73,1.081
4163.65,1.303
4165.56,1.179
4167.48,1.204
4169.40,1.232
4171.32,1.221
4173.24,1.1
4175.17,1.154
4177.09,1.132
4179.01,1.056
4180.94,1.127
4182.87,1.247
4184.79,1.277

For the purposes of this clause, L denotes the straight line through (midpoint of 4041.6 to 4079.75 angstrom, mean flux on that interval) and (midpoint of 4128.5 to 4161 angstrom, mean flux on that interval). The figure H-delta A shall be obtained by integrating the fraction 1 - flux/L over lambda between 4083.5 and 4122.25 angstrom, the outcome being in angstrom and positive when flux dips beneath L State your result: -1.6 angstrom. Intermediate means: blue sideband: 1.28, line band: 1.33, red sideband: 1.27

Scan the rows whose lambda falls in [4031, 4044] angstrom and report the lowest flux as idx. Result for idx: 1.245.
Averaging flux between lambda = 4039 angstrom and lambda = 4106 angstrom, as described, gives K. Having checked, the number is 1.3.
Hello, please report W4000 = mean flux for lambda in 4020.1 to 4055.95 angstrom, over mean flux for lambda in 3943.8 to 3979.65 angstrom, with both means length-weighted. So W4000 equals 1.66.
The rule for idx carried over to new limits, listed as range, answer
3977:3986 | 1.043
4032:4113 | 1.067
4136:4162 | 1.081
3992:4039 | 1.069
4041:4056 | 1.196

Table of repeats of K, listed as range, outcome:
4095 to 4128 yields 1.32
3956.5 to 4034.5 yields 1.12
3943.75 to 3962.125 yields 0.887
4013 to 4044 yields 1.36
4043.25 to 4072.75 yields 1.26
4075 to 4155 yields 1.32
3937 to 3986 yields 0.802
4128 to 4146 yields 1.28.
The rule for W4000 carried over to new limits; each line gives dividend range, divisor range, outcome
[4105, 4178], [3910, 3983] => 1.67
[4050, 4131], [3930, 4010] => 1.46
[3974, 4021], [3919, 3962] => 1.68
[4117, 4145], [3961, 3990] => 1.57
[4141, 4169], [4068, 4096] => 0.92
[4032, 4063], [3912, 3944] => 1.84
